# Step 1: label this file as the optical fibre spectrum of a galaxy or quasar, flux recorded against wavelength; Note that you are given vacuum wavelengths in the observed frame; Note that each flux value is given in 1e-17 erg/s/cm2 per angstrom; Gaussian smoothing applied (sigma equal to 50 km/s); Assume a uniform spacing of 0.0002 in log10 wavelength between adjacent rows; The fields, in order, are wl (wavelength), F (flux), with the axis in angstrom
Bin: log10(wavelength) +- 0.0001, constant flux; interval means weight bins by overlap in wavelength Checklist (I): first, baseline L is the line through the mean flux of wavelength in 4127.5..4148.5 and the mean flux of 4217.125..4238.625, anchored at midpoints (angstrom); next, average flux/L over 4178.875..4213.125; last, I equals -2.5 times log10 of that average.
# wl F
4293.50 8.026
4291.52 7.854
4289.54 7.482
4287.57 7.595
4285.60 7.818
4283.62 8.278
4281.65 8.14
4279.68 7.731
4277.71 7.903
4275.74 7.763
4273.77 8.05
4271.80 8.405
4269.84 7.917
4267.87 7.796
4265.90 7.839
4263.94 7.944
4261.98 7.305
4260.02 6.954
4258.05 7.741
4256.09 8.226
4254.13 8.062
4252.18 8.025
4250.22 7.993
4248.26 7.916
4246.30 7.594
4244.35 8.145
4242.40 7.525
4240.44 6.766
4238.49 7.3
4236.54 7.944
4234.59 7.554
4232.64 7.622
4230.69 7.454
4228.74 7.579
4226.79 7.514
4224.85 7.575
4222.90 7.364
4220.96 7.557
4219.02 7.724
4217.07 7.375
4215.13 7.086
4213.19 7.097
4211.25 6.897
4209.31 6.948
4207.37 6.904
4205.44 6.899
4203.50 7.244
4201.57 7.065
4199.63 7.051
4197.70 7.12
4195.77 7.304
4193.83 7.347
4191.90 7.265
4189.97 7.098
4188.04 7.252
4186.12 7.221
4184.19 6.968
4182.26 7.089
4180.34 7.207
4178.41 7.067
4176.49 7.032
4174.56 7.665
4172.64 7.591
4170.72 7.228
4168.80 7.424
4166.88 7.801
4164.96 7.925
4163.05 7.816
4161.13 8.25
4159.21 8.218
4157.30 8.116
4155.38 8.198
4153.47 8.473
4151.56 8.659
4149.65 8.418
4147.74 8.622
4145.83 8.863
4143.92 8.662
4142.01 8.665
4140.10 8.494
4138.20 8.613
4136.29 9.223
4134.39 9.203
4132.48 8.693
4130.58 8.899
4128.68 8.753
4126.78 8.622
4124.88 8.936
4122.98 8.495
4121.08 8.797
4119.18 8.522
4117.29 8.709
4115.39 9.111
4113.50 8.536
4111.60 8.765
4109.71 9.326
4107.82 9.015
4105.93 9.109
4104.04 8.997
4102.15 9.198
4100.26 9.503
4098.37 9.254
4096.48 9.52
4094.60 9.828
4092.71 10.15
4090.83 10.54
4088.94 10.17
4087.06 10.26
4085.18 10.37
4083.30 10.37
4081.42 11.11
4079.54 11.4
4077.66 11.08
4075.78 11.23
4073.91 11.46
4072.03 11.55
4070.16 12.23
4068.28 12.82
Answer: 0.13 mag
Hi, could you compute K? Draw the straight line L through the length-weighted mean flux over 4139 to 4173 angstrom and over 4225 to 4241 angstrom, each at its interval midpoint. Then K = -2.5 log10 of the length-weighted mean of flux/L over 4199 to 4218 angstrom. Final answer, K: 0.10 mag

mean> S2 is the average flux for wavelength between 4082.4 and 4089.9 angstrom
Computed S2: 10.3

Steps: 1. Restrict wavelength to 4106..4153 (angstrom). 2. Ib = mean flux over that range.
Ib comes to 8.78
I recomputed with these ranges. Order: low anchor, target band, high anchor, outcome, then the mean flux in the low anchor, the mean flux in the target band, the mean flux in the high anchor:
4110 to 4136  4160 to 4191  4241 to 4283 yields 0.14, 8.8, 7.42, 7.85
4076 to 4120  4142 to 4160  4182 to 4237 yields 0.01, 9.71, 8.48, 7.28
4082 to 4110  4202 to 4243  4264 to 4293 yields 0.16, 9.73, 7.33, 7.9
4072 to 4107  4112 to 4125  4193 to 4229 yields 0.10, 10.2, 8.71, 7.24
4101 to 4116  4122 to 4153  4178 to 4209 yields -0.05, 9.01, 8.73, 7.13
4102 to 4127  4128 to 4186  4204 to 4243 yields 0.02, 8.86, 8.11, 7.33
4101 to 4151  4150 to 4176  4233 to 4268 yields 0.07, 8.82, 7.94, 7.7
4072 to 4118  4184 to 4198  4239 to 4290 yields 0.21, 9.91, 7.21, 7.8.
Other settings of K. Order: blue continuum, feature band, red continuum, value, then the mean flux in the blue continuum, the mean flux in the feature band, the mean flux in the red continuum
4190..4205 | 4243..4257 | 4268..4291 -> -0.05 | 7.18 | 7.99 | 7.91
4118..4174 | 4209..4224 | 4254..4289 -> 0.12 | 8.42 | 7.27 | 7.85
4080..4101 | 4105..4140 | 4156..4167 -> 0.04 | 10.1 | 8.84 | 8.04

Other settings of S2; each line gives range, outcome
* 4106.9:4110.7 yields 9.18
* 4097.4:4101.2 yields 9.37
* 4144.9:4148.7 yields 8.74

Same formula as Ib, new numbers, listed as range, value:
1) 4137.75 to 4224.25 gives 7.61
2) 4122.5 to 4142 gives 8.79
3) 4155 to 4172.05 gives 7.87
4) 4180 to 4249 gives 7.32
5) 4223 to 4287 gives 7.76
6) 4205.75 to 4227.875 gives 7.27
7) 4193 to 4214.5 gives 7.08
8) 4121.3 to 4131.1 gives 8.74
